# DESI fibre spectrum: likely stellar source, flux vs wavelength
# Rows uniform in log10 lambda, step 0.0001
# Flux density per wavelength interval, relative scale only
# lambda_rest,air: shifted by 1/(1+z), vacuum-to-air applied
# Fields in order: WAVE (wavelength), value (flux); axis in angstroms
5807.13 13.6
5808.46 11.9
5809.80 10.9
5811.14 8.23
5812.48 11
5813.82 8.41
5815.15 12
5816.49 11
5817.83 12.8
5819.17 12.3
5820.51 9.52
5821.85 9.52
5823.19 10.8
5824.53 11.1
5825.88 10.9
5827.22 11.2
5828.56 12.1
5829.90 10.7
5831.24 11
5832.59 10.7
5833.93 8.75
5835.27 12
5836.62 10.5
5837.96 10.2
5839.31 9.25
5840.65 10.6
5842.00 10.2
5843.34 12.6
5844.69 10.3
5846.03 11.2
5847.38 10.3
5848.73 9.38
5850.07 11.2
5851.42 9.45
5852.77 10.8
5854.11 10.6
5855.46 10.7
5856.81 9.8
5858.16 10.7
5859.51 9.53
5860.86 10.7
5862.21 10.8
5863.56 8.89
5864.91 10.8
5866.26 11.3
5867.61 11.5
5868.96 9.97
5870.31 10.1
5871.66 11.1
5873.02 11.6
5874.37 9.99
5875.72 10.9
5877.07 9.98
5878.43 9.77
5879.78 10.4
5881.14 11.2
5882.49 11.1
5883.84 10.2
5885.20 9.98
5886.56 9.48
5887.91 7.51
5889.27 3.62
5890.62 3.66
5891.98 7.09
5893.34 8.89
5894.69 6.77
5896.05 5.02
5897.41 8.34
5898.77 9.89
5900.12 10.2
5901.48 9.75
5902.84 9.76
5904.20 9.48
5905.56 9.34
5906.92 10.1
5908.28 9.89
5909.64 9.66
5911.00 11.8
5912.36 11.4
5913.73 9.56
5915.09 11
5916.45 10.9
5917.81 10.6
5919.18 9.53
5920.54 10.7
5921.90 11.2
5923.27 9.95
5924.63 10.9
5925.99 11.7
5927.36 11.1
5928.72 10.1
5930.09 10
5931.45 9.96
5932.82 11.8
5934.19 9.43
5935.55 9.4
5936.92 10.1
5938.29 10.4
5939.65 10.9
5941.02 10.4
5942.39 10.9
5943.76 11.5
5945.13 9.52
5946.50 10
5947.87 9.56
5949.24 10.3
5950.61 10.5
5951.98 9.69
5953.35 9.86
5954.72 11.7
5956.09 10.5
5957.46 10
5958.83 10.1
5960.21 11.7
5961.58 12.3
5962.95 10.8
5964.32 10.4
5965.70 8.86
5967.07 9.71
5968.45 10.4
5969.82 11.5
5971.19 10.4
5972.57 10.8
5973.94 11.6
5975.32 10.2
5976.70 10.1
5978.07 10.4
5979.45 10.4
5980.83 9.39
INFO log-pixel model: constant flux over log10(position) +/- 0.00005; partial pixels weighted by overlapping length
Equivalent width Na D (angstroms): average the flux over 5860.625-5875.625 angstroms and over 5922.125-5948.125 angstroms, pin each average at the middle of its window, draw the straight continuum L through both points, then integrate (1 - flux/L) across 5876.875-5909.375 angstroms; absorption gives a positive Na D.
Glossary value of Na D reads 5.4 angstroms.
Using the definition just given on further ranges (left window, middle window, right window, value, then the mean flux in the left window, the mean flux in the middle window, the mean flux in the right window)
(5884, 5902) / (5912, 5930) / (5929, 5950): -2.6 angstroms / 7.76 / 10.6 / 10.3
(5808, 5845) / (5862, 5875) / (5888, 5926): -0.8 angstroms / 10.7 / 10.6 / 9.24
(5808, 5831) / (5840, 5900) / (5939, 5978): 5.6 angstroms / 10.8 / 9.73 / 10.5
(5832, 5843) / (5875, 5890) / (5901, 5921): 1.2 angstroms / 10.3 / 9.45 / 10.2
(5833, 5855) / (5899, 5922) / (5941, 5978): 0.5 angstroms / 10.5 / 10.3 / 10.5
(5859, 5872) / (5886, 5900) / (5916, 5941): 4.5 angstroms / 10.5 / 7.14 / 10.5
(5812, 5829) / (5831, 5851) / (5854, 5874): 0.4 angstroms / 11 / 10.5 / 10.5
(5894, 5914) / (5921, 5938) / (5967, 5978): -1.1 angstroms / 9.39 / 10.5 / 10.6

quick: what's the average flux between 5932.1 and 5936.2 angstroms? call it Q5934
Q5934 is 10.2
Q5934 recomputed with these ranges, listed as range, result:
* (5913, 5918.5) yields 10.5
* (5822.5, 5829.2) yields 11.2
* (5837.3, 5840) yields 9.73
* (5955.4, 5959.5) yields 10.2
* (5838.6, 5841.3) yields 9.92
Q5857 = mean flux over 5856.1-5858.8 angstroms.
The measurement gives 10.2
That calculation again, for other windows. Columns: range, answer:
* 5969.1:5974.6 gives 11.1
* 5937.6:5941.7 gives 10.6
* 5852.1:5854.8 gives 10.7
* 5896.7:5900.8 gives 9.45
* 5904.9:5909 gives 9.78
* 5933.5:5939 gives 9.85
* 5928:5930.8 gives 10.1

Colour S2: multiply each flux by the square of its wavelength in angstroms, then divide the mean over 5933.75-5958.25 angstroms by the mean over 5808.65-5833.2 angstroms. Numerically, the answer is 0.99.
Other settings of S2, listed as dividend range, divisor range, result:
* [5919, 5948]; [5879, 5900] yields 1.28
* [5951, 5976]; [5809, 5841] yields 1.04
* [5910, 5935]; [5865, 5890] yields 1.08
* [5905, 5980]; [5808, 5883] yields 1.02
